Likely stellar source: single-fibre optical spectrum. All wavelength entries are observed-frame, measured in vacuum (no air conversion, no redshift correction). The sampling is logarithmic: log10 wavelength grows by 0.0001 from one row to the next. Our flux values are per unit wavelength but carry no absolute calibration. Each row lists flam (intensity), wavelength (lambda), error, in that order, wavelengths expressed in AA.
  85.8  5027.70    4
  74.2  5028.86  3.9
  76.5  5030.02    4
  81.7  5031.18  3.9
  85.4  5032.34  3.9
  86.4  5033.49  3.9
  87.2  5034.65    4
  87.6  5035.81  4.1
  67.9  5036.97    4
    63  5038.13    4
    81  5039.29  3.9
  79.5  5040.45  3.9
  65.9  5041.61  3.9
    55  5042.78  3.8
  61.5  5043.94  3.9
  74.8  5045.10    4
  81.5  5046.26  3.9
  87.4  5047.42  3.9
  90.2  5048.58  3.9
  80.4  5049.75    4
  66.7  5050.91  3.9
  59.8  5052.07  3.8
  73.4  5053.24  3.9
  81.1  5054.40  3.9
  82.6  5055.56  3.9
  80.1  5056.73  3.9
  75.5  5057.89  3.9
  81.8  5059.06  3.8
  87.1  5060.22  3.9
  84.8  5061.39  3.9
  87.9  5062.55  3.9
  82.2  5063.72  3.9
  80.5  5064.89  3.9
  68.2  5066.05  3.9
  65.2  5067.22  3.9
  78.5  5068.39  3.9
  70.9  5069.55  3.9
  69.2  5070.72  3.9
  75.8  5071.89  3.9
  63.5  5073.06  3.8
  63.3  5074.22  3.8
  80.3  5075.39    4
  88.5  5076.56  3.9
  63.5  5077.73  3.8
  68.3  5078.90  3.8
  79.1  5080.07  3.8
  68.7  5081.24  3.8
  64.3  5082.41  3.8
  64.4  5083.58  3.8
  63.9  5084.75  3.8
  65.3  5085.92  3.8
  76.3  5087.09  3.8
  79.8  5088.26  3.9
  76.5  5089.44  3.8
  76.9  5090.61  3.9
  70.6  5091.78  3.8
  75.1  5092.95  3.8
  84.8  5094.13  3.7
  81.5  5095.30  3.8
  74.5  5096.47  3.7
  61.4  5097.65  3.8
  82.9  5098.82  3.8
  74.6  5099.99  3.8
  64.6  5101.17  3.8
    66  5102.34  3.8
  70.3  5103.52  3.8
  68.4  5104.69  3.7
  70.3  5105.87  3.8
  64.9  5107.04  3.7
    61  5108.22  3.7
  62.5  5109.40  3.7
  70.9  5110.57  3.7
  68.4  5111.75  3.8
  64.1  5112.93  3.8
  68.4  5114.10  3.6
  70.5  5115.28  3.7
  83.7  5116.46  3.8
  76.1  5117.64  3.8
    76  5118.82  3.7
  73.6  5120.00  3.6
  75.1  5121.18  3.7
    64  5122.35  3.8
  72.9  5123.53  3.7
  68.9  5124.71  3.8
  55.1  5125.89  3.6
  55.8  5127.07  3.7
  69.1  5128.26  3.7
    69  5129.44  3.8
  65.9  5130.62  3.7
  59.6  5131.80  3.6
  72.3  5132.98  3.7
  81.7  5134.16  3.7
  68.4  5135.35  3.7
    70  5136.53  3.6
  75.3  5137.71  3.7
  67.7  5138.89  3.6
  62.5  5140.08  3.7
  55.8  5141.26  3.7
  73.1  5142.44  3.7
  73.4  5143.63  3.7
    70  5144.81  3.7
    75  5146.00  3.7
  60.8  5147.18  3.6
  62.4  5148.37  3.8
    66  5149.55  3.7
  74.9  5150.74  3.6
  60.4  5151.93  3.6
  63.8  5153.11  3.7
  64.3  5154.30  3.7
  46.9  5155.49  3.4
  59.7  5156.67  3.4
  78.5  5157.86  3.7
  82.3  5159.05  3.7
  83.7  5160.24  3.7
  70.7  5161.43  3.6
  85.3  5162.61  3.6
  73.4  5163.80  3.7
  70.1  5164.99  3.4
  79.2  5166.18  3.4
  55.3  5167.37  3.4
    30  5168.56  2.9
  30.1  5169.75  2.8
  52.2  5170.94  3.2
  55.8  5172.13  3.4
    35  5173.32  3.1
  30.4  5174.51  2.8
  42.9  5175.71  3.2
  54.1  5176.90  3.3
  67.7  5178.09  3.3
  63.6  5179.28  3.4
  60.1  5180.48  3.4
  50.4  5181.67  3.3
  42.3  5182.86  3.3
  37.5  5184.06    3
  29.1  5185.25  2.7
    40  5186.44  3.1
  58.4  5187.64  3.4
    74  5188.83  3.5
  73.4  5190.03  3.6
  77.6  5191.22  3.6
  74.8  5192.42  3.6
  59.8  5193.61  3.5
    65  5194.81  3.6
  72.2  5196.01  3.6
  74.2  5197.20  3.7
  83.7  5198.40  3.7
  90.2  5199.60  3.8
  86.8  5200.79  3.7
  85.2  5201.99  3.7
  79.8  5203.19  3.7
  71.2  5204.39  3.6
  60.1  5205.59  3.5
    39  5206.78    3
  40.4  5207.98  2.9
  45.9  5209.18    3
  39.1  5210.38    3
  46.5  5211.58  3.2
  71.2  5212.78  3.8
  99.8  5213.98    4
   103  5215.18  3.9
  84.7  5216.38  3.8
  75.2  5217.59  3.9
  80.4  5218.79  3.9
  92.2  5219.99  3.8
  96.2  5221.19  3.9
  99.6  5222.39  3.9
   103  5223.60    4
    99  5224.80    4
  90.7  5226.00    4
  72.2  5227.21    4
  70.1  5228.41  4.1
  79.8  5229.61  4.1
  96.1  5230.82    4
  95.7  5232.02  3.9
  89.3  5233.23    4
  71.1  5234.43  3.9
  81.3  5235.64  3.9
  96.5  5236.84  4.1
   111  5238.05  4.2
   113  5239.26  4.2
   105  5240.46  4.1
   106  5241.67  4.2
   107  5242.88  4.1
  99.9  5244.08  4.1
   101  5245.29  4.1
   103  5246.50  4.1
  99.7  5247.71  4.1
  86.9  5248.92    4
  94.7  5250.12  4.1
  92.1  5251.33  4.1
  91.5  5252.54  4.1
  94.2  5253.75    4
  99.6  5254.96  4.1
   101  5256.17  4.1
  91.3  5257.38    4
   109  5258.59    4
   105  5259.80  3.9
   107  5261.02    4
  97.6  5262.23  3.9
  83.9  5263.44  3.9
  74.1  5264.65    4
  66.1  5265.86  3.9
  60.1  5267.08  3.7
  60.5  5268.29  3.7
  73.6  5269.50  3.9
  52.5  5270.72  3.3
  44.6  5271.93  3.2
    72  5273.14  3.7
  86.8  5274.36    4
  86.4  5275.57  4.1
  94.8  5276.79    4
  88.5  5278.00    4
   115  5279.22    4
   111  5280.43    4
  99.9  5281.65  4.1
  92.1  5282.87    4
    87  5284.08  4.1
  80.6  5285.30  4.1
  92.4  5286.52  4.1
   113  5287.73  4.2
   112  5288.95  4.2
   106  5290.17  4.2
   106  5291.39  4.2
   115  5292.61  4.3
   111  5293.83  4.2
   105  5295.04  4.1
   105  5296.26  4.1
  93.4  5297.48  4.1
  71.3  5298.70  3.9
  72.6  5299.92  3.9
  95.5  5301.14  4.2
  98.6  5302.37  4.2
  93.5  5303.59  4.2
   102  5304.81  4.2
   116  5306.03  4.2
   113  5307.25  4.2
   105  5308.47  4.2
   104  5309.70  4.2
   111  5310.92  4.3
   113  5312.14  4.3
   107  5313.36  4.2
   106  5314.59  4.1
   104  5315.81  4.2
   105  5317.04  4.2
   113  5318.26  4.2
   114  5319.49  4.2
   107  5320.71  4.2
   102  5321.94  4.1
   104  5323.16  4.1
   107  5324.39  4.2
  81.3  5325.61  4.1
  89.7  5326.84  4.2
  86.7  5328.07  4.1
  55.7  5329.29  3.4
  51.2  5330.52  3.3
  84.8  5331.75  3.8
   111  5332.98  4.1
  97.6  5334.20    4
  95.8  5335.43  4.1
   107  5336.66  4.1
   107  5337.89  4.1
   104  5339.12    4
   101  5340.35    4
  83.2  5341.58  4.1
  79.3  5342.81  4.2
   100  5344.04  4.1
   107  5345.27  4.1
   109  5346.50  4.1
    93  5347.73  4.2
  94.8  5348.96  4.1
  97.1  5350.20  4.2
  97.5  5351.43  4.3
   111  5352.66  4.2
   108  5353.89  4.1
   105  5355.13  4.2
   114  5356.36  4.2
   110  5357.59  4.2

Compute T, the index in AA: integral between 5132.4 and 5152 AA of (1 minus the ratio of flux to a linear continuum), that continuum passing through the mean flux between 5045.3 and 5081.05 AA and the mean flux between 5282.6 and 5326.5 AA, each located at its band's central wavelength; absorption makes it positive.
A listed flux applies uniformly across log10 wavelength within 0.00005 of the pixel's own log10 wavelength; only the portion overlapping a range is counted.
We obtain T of 3.6 AA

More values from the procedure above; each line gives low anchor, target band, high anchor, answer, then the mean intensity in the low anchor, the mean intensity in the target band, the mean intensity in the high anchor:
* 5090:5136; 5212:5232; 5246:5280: -1.41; 70.3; 88.2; 86.9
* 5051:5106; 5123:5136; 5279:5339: 2.02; 73.8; 67.1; 99.5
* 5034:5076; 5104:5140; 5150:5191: -1.86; 75.6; 68.9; 58.3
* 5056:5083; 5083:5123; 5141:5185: -0.94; 75.1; 71.4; 60.2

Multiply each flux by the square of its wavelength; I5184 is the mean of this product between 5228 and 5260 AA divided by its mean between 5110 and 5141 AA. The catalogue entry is 1.5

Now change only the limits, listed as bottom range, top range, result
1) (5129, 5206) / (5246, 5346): 1.55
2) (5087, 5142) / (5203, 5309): 1.34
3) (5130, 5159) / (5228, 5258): 1.47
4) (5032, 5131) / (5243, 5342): 1.41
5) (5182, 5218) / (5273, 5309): 1.55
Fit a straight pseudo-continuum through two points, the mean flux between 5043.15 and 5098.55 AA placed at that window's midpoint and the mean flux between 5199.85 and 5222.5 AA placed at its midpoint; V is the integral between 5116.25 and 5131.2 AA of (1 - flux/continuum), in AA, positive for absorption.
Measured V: 1.0 AA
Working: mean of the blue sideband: 74.8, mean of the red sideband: 73.2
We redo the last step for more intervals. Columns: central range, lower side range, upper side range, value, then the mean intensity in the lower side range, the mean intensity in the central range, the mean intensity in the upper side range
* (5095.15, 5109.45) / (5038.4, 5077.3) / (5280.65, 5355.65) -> 1.9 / 75.7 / 69.3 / 99.1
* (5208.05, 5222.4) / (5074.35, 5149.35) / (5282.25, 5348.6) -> 1.6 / 70.2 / 75.6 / 98.6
